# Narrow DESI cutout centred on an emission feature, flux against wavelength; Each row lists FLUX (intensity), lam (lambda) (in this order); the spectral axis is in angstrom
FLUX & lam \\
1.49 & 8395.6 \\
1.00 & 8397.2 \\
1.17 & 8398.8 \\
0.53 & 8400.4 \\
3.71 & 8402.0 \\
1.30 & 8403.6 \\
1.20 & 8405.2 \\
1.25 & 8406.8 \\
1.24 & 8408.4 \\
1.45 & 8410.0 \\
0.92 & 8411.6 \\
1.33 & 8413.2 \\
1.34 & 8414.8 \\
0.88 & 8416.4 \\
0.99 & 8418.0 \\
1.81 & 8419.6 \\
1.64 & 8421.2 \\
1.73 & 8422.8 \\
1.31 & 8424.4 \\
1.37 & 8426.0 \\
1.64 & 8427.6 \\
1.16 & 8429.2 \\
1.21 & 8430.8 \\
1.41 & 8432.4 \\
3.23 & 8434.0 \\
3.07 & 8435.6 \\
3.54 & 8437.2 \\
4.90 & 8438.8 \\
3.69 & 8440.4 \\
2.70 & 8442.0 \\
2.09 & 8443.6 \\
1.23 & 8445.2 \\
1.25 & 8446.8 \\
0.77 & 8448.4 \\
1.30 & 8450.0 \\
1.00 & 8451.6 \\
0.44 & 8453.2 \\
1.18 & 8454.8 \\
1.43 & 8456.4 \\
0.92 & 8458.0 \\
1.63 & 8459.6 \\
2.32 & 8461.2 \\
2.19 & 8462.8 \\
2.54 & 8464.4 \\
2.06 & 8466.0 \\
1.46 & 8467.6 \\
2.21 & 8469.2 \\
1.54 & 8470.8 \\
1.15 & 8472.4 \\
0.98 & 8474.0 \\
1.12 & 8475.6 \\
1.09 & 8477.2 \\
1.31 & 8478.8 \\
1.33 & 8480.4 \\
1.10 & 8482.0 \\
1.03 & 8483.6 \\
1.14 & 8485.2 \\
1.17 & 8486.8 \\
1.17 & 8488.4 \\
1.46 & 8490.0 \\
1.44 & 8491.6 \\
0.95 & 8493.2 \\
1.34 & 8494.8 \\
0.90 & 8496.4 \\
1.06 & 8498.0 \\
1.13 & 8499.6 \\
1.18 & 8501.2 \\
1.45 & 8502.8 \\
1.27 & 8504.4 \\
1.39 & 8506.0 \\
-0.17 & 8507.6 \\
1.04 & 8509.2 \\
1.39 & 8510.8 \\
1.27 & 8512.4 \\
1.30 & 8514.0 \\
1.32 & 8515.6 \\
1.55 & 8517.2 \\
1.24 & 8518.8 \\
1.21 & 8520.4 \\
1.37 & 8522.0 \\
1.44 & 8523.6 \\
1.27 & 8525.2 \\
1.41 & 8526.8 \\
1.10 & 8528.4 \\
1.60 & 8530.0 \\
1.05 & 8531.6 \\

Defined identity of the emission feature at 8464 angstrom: [N II]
